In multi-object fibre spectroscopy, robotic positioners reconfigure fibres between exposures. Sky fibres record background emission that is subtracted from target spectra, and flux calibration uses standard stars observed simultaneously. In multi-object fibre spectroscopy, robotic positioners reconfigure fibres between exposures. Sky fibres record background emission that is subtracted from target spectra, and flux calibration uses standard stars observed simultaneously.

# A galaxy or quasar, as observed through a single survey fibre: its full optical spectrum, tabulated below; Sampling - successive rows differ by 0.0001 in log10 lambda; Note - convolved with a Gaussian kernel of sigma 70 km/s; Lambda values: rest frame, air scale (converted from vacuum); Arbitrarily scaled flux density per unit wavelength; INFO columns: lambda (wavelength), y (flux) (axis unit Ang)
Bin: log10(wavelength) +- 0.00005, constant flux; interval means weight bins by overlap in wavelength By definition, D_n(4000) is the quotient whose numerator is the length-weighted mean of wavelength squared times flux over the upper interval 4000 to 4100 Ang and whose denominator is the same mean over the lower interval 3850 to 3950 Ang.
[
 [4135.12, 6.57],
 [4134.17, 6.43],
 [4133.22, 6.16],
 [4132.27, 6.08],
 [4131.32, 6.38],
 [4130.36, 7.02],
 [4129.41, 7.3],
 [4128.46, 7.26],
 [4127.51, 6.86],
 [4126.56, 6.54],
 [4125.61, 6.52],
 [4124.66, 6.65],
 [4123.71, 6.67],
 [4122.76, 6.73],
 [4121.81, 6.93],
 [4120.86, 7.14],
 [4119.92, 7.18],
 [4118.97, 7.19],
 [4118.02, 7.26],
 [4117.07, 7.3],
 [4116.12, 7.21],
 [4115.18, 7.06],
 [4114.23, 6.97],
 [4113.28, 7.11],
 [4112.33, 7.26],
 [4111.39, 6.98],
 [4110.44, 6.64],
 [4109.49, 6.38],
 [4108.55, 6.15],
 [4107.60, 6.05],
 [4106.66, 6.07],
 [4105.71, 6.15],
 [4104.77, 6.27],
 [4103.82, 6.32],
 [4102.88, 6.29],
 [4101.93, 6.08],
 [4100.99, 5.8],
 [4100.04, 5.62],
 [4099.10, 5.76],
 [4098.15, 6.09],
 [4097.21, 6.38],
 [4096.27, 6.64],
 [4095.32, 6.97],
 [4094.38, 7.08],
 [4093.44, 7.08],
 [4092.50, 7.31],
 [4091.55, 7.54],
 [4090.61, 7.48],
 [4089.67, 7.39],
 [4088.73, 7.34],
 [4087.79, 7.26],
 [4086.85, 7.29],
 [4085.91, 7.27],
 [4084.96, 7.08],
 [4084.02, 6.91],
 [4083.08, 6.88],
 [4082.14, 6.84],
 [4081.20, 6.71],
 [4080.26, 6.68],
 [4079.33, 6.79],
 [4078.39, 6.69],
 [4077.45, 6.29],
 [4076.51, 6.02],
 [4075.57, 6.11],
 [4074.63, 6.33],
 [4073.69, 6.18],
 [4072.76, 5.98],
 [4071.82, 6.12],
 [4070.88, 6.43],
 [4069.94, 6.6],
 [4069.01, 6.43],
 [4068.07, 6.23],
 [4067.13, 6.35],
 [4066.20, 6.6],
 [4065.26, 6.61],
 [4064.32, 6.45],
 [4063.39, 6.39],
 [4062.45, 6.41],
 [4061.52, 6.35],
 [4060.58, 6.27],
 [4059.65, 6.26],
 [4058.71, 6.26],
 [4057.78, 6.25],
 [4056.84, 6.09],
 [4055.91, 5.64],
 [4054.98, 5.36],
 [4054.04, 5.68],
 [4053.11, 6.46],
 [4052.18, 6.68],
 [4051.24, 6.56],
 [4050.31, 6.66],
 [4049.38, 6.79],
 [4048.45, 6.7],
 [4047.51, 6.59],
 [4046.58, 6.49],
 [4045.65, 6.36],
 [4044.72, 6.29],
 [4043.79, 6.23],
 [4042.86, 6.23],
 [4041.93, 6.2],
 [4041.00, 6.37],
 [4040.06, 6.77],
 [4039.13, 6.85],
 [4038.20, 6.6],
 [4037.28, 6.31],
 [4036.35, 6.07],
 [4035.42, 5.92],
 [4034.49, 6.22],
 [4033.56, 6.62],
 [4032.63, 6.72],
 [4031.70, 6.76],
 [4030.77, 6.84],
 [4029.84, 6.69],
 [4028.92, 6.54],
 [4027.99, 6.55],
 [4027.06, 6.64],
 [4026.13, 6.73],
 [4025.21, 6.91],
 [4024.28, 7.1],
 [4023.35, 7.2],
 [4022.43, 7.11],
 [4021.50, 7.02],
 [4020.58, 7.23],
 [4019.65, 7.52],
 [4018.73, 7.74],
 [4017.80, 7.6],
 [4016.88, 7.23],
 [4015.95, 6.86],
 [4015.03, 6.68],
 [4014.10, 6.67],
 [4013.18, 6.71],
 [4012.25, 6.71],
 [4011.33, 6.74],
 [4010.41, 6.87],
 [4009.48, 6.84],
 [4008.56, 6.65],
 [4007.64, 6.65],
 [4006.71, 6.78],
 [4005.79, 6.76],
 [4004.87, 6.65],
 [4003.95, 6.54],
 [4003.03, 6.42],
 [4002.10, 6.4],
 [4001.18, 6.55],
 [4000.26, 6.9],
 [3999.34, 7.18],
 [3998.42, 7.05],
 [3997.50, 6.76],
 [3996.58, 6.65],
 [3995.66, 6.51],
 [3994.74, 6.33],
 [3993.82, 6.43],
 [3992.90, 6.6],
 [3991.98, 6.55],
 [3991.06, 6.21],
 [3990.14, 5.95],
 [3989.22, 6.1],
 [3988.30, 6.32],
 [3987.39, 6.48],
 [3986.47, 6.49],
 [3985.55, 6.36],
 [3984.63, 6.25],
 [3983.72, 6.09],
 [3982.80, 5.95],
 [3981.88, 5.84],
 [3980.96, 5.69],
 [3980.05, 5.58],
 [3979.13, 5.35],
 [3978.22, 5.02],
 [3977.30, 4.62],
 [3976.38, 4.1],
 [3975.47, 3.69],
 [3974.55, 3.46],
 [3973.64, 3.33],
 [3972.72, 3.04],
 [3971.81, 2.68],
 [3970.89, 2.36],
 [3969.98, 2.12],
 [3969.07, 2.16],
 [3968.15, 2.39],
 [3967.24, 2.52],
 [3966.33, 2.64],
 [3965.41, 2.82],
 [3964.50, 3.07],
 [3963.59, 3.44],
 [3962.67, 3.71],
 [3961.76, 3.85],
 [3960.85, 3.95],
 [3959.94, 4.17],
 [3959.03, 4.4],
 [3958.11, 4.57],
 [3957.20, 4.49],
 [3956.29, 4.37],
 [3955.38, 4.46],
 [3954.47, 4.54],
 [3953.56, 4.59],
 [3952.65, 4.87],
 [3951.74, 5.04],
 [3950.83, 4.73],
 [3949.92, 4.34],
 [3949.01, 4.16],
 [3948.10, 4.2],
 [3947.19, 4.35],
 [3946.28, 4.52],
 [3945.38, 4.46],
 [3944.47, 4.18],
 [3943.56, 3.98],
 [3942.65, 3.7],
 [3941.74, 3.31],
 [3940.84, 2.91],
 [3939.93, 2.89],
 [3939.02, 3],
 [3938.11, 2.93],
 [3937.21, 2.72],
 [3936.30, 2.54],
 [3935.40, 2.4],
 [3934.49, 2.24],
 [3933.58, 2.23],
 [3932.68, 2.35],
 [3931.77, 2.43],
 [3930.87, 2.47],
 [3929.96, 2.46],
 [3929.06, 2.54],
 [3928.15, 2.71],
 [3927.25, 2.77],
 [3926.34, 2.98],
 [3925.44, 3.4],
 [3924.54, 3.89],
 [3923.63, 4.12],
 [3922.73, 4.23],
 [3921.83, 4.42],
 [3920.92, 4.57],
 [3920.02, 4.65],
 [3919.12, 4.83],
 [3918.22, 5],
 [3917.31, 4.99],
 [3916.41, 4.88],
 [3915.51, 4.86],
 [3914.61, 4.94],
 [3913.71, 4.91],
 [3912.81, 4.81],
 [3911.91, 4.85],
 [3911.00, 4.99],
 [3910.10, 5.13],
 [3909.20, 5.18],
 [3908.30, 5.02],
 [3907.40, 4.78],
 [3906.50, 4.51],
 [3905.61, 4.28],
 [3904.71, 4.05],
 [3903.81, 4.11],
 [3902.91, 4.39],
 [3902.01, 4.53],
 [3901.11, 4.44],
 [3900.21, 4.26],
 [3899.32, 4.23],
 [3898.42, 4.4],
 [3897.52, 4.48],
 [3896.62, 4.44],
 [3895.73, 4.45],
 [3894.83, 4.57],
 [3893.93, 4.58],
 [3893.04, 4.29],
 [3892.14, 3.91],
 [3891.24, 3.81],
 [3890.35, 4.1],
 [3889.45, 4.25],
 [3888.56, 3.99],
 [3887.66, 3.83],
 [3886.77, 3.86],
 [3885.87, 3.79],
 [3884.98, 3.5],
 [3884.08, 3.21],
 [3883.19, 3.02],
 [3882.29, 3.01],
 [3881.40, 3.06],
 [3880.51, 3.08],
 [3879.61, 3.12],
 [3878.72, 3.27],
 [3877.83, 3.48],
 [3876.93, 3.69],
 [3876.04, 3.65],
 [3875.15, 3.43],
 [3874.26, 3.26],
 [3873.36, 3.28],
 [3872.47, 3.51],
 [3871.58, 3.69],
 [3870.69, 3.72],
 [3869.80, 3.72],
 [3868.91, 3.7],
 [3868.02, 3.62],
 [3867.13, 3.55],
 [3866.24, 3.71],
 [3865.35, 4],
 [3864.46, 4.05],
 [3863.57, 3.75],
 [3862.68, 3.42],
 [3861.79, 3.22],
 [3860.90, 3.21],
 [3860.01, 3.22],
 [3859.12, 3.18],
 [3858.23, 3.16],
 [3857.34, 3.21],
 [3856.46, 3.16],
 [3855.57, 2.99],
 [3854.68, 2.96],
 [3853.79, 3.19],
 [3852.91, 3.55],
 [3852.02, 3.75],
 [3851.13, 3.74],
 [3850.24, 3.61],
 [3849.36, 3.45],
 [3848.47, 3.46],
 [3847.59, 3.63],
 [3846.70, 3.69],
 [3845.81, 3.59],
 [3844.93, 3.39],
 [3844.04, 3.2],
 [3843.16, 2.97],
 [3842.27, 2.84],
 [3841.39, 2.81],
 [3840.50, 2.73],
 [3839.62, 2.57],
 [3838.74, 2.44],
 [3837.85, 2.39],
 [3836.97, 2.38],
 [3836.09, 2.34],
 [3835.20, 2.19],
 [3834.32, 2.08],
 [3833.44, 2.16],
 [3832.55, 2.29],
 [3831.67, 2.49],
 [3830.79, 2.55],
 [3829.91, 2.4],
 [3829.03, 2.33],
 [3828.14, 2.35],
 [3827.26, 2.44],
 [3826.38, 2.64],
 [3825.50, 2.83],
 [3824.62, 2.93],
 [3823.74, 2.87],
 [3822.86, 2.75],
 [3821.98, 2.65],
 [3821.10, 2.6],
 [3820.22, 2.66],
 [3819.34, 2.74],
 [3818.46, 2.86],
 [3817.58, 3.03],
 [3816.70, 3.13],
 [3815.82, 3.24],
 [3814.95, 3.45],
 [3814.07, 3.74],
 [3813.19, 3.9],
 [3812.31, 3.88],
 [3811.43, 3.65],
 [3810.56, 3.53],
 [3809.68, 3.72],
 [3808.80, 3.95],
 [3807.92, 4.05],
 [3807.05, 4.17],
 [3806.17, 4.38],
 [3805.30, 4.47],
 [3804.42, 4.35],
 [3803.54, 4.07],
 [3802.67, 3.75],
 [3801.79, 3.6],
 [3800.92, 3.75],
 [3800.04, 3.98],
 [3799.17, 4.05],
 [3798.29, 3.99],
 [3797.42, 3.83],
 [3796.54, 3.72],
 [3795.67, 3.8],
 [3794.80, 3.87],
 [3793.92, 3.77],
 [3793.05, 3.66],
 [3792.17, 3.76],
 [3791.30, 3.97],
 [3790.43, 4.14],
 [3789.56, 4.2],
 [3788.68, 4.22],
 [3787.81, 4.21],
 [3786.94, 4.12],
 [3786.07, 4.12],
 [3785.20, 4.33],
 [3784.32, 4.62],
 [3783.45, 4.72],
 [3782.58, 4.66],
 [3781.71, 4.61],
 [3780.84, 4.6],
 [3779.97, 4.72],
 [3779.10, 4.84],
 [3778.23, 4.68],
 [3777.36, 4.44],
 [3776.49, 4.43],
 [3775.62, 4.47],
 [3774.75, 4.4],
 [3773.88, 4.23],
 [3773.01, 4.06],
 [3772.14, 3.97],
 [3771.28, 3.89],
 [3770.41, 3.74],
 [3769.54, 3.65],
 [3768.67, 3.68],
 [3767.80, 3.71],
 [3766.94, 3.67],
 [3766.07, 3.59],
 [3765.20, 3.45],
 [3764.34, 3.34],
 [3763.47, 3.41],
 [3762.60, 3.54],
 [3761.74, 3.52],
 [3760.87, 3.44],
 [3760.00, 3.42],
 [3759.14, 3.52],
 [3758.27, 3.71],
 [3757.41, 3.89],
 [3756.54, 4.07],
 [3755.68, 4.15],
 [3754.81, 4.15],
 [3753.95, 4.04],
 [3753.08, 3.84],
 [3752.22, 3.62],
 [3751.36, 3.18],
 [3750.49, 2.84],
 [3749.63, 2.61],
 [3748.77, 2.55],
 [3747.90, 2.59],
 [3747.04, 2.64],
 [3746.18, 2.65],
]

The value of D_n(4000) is 1.89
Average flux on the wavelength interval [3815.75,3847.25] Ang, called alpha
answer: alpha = 2.71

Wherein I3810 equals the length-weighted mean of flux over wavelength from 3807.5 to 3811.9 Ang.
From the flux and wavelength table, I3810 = 3.78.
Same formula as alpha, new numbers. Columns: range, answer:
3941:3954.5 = 4.3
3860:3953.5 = 3.86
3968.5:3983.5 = 4.08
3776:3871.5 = 3.48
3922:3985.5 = 3.75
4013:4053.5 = 6.71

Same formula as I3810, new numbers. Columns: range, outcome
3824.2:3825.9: 2.88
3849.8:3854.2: 3.57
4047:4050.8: 6.68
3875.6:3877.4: 3.66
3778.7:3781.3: 4.72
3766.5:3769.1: 3.69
